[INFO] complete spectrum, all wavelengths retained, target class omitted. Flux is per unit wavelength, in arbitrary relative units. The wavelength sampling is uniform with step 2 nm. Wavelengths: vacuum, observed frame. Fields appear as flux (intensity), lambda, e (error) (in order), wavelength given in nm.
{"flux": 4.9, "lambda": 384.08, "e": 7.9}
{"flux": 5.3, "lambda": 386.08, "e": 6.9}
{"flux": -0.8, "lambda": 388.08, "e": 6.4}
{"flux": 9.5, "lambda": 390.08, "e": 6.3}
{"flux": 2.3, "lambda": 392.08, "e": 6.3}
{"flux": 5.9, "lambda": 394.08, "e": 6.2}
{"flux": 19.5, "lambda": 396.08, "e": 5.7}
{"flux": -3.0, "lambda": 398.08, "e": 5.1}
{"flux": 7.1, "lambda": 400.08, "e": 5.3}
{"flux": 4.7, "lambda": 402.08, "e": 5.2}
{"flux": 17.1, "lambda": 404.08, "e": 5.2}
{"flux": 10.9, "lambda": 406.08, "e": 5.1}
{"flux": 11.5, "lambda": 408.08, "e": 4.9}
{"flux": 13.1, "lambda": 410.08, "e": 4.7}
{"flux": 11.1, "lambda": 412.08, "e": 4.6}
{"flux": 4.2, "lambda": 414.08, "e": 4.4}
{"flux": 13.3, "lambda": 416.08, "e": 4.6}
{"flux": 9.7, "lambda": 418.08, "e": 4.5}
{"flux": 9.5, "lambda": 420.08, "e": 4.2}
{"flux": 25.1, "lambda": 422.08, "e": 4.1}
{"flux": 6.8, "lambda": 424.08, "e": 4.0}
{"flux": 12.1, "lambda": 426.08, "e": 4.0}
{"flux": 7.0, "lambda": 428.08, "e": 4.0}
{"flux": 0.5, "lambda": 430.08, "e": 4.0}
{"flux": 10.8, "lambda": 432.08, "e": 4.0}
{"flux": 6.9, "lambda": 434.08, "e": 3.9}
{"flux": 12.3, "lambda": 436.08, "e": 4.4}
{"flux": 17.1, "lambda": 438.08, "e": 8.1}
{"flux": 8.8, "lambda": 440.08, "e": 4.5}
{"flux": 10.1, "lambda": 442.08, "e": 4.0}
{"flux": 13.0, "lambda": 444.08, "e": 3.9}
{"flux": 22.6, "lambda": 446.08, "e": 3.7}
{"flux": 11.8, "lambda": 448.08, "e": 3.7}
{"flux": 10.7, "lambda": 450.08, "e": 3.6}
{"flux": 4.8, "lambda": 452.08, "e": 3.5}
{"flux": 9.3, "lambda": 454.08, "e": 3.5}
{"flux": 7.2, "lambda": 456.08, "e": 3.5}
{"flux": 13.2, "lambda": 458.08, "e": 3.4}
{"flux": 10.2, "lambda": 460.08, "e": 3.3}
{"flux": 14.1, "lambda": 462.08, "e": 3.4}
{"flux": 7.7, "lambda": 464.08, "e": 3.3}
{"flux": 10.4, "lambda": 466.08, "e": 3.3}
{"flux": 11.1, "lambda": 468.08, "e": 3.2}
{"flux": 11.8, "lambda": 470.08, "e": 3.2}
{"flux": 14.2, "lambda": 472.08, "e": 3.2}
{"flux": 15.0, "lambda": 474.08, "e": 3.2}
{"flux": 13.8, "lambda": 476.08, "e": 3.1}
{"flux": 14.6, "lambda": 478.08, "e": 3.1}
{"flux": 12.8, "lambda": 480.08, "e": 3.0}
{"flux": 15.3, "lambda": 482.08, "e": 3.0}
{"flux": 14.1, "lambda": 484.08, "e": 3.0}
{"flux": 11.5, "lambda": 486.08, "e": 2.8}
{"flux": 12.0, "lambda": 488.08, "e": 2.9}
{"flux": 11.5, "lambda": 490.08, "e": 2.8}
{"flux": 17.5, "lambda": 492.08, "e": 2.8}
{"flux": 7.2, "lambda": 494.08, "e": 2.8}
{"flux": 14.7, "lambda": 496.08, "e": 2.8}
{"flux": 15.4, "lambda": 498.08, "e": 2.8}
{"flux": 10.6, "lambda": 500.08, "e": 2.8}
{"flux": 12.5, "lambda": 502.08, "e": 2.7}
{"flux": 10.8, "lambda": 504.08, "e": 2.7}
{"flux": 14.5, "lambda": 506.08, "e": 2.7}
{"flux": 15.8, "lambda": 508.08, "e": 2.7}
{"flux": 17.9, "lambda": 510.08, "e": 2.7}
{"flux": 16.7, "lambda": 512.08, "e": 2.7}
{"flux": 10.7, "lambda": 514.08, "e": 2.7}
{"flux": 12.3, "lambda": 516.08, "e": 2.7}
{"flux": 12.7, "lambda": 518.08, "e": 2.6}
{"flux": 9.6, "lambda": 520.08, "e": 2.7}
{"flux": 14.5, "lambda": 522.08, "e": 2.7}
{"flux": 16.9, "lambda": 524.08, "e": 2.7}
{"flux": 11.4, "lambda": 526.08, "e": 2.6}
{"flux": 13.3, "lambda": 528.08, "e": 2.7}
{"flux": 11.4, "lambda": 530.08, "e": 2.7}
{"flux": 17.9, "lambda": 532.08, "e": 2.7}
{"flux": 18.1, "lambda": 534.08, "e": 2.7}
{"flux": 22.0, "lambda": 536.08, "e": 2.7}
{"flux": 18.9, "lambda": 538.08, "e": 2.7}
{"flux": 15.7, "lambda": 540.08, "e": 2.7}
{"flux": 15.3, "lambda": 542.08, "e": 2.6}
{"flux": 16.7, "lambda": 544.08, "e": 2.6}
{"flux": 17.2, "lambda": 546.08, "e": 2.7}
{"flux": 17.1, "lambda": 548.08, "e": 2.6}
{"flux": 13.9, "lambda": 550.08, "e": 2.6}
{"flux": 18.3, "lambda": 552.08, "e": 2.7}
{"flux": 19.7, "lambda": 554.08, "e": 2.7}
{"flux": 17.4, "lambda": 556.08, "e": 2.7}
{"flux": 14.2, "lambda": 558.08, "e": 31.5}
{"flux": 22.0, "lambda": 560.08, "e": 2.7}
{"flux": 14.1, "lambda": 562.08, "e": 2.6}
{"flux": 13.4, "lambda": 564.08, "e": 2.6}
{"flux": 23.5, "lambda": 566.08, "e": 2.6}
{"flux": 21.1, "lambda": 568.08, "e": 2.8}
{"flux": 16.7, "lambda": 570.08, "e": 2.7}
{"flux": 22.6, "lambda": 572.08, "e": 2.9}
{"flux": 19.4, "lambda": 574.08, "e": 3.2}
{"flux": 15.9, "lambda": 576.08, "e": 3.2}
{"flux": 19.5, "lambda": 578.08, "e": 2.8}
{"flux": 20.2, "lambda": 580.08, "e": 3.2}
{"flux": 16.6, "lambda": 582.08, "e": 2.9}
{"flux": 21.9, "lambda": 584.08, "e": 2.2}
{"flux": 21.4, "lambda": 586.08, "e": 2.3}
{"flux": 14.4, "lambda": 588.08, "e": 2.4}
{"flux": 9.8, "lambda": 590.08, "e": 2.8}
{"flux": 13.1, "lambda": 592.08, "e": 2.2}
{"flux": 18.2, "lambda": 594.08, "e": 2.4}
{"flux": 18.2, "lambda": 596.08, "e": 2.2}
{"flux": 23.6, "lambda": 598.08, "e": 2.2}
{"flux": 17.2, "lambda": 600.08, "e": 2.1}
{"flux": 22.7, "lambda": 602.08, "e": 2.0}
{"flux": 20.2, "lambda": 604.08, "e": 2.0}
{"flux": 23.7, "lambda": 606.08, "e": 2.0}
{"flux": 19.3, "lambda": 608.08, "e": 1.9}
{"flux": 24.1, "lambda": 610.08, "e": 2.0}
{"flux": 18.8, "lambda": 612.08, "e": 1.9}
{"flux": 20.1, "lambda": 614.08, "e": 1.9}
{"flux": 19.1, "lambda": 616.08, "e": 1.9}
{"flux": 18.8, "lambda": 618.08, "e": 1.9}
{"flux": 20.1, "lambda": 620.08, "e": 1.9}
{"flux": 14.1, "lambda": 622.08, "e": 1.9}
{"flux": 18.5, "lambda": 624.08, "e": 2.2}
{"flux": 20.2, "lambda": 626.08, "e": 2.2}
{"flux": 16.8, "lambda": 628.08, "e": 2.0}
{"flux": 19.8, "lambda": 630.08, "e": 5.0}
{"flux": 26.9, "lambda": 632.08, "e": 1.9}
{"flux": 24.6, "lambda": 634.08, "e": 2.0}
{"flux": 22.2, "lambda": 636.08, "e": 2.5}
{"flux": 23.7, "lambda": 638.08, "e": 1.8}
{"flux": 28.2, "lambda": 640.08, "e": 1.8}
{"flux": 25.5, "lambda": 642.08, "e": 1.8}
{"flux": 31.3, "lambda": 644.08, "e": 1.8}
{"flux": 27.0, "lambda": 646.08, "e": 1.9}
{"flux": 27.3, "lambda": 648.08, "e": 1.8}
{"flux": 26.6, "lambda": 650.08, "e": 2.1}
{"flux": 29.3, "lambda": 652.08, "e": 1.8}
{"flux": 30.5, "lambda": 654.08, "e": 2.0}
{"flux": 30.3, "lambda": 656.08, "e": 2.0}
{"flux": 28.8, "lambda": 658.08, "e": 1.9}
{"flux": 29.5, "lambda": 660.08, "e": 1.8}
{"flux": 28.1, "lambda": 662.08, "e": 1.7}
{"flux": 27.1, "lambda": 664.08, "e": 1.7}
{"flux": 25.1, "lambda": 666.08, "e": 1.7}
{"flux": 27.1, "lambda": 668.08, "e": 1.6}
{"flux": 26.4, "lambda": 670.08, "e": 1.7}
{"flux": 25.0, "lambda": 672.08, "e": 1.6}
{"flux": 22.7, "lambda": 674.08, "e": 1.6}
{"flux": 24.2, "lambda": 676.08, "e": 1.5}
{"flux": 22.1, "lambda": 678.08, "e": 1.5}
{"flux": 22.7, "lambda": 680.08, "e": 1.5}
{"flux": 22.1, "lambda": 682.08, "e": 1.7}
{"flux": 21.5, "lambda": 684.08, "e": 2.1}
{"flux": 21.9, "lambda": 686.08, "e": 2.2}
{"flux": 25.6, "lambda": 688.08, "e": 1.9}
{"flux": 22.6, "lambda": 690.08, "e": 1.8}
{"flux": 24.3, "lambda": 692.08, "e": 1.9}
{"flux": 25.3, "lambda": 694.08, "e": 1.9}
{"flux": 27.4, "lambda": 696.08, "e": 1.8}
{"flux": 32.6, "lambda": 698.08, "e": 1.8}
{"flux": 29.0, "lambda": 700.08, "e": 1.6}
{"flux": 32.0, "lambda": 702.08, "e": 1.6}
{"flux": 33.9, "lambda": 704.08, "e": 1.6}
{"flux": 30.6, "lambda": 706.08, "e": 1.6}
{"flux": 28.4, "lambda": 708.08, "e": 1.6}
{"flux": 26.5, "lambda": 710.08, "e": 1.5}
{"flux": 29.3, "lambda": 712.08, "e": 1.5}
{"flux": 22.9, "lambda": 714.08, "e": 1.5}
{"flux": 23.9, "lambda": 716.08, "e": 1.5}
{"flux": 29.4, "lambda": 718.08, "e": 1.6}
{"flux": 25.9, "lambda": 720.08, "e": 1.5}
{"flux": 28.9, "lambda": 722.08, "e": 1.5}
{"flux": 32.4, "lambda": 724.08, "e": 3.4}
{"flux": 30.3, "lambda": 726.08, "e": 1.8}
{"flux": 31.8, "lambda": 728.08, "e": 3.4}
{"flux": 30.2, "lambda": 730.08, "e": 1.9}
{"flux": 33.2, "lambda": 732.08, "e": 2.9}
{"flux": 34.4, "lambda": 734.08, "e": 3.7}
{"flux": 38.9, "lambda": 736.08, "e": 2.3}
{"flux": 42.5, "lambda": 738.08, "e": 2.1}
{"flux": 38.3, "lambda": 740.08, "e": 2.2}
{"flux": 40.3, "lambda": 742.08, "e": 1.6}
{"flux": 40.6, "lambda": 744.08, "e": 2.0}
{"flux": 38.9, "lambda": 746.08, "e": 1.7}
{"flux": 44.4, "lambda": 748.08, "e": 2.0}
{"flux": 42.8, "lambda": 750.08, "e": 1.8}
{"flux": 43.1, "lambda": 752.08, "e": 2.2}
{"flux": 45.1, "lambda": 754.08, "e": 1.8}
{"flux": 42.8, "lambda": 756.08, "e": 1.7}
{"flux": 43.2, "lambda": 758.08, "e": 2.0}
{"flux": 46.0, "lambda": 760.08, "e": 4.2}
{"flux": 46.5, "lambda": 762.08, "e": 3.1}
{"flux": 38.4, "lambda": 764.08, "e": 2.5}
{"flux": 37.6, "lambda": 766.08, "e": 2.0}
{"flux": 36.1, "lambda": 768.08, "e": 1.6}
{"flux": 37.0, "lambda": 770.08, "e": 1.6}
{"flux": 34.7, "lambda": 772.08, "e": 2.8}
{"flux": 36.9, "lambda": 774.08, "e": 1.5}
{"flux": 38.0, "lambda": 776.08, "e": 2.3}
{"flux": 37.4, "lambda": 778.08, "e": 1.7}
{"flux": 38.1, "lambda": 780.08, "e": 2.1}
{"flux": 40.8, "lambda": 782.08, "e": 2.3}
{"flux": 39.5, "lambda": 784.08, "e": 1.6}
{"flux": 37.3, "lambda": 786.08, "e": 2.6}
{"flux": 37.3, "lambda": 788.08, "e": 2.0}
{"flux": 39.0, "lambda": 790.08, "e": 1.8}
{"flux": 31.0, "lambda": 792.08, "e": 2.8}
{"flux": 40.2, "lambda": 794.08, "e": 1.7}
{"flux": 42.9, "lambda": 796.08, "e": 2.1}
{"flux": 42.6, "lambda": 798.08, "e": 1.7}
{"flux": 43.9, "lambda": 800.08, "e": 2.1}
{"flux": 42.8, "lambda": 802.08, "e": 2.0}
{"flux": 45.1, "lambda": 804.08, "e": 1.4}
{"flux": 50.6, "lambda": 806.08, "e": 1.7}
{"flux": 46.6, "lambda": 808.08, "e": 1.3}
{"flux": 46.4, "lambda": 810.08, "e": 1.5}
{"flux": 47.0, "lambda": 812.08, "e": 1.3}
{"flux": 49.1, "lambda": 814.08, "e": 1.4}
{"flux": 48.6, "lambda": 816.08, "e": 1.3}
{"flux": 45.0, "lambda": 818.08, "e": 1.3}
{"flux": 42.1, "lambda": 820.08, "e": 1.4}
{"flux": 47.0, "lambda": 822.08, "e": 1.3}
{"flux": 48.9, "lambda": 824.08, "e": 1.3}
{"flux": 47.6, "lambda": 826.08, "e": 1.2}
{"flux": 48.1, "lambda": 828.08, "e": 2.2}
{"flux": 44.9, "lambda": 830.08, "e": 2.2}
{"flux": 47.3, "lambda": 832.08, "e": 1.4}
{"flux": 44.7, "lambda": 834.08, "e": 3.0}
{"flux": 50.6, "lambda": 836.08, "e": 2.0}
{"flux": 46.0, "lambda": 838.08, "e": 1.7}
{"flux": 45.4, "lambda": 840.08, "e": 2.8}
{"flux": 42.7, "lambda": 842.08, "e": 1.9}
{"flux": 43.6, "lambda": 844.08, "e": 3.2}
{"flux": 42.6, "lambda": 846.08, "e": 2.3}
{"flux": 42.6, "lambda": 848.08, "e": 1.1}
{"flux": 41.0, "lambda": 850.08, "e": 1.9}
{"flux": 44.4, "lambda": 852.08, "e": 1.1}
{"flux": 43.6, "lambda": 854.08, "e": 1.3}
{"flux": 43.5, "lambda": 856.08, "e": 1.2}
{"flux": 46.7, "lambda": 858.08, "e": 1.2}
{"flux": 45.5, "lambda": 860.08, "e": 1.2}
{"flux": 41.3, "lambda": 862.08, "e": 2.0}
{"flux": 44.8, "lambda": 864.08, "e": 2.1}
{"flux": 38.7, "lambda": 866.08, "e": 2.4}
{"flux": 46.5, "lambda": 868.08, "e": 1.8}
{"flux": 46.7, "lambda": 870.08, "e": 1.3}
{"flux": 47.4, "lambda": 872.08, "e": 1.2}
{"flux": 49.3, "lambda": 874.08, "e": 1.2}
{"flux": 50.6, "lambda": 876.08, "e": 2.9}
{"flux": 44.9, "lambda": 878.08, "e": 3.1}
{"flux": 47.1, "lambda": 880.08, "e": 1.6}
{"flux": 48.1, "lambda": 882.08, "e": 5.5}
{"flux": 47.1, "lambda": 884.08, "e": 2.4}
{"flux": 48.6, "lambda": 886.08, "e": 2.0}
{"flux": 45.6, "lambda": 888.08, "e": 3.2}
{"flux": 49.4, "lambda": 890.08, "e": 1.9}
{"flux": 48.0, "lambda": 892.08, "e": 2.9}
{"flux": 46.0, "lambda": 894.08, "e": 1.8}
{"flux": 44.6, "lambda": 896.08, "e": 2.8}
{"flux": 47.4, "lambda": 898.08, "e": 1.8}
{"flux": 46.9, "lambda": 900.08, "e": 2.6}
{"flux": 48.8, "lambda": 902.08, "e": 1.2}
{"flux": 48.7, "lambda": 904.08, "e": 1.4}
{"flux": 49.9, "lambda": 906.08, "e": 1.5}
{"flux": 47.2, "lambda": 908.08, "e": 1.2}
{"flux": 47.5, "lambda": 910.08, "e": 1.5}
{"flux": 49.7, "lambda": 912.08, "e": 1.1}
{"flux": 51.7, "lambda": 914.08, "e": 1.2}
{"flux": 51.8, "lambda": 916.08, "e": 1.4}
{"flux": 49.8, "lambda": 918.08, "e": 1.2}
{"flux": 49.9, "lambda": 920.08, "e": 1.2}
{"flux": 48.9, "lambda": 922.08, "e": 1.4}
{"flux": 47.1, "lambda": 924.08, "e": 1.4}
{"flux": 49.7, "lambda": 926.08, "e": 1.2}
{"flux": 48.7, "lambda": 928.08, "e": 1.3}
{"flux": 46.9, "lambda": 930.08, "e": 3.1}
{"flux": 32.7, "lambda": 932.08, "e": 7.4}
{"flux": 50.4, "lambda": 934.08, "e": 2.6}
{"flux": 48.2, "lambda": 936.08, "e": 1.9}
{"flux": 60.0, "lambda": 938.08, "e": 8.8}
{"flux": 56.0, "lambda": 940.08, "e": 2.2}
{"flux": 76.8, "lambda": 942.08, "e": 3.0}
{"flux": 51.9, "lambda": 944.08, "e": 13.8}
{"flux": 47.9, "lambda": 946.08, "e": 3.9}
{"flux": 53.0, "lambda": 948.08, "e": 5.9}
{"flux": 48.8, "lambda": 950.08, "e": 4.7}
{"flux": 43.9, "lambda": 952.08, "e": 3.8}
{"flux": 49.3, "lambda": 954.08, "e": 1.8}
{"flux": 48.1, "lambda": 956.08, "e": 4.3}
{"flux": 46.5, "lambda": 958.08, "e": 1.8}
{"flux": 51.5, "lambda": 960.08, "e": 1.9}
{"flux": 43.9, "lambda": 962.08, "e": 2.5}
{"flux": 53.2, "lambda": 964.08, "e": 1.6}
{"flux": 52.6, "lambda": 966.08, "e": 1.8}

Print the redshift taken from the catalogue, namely 0.000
